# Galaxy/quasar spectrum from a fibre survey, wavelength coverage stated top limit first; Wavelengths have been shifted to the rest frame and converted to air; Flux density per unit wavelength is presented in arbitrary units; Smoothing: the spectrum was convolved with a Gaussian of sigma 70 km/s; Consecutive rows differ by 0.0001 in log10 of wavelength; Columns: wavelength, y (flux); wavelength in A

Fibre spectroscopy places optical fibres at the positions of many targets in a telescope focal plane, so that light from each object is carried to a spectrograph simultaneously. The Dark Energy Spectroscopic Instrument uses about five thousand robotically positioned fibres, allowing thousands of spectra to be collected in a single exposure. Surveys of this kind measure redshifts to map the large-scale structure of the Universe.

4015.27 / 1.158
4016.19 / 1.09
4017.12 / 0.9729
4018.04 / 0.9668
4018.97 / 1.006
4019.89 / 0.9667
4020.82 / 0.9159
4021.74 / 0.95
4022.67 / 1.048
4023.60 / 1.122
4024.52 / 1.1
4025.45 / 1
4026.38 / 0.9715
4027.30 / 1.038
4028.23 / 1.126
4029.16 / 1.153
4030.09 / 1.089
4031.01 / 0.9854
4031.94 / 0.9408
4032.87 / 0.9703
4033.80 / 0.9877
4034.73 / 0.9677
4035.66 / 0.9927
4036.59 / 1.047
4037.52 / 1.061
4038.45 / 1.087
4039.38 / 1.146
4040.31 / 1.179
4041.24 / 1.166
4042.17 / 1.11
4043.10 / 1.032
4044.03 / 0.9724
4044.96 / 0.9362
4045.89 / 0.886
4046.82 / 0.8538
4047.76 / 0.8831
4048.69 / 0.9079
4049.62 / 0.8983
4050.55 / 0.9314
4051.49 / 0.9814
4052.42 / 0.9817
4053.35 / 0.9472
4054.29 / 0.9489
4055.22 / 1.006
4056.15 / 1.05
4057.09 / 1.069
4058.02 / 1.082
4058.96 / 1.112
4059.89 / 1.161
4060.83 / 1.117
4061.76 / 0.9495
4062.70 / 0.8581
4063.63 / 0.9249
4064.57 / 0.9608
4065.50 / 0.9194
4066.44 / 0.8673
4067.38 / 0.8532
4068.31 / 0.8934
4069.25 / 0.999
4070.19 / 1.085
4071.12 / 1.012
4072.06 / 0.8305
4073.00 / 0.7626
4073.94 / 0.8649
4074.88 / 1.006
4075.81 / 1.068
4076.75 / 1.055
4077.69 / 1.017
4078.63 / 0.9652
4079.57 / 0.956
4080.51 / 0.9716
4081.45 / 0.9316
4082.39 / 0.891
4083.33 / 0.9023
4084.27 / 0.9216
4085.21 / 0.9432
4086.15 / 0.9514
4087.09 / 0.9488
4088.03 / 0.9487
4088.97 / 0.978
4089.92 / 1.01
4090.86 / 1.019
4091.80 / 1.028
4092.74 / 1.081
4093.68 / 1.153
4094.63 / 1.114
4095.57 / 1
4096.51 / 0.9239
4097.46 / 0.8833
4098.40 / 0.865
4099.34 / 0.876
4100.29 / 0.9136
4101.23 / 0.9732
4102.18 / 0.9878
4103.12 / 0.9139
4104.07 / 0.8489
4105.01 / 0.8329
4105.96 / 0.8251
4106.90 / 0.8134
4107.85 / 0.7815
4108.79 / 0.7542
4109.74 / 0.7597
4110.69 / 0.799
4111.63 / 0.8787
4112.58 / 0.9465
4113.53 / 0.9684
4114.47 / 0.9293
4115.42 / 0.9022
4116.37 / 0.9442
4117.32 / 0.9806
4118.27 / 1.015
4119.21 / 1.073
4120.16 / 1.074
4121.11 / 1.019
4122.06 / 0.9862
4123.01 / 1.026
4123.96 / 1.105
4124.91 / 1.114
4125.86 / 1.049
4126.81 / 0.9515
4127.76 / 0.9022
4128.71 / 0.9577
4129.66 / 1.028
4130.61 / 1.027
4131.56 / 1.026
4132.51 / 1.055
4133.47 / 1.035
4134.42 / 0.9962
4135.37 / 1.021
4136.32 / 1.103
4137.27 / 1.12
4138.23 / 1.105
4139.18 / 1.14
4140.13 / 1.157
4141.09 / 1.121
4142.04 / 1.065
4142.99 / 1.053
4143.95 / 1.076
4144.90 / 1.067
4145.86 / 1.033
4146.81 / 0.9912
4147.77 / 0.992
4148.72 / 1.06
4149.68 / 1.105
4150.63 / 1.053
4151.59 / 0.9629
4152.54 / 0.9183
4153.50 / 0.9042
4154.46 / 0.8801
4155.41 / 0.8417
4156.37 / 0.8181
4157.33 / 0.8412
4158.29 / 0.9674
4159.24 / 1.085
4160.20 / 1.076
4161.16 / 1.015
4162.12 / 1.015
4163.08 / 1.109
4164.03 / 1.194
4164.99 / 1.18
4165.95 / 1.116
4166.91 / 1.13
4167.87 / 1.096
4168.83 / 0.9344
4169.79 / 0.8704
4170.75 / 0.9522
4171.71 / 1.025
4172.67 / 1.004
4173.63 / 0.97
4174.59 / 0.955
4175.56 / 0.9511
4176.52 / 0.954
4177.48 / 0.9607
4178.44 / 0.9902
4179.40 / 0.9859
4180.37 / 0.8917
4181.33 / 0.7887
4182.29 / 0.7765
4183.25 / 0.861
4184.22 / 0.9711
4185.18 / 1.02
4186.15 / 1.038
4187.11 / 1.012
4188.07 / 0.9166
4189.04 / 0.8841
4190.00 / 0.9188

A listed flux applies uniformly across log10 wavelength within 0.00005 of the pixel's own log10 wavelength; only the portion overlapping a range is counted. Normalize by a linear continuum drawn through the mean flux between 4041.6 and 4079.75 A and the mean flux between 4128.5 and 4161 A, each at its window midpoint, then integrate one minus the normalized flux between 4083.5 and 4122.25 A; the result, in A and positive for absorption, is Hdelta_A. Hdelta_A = 2.1 A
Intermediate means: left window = 0.969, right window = 1.02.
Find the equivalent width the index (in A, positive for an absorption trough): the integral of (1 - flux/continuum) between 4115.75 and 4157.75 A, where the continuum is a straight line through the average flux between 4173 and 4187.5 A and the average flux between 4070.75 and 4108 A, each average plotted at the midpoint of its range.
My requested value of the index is -3.31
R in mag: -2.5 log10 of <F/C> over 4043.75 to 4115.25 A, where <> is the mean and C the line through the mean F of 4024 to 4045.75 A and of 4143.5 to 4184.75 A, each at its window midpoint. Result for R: 0.09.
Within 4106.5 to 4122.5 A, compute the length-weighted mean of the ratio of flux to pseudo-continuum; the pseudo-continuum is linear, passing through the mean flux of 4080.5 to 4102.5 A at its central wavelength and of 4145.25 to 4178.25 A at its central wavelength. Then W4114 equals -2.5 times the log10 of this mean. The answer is 0.07 mag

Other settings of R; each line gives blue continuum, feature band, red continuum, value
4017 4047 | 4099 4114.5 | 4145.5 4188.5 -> 0.15 mag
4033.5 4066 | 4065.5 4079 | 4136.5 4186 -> 0.06 mag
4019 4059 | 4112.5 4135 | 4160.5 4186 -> -0.01 mag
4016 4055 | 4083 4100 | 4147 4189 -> 0.02 mag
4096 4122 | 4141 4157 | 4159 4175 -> 0.01 mag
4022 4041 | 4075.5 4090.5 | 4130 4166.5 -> 0.09 mag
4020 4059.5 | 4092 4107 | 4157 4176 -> 0.09 mag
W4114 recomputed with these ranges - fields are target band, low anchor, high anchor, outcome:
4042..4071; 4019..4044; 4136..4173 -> 0.07 mag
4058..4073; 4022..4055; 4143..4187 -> 0.04 mag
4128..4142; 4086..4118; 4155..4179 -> -0.10 mag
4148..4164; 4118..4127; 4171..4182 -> 0.00 mag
